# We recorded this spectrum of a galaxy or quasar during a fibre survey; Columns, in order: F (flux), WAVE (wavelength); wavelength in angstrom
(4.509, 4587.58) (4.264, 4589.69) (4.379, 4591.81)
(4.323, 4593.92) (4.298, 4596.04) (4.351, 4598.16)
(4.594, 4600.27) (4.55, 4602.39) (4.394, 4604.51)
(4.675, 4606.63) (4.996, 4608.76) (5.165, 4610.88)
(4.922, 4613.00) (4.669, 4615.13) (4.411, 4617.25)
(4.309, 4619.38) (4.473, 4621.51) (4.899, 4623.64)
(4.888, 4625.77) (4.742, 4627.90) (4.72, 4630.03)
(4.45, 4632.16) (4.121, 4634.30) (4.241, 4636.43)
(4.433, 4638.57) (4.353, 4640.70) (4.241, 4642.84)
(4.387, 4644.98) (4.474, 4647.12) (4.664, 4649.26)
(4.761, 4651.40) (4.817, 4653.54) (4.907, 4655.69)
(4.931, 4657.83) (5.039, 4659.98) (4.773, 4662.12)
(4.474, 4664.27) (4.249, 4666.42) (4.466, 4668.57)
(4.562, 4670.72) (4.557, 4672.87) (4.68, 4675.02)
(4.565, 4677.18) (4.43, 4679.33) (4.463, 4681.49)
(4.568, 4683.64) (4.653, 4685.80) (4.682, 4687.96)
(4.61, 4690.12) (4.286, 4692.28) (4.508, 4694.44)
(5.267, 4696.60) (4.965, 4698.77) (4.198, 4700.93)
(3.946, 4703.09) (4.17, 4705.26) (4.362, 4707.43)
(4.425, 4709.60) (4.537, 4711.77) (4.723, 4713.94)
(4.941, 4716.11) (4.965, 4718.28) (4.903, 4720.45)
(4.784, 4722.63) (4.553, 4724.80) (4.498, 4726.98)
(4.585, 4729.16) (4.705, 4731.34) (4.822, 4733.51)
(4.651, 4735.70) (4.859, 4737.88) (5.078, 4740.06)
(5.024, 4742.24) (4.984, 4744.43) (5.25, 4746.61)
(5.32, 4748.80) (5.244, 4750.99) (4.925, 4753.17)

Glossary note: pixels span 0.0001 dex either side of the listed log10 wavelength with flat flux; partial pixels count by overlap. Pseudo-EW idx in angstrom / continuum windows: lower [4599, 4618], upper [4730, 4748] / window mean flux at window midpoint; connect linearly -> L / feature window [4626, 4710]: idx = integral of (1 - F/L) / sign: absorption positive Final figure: 4.6 angstrom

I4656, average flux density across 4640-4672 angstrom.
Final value 4.61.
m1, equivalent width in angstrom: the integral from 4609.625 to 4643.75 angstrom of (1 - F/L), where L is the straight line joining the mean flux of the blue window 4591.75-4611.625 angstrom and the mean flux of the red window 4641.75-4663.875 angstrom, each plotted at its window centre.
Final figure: 0.5 angstrom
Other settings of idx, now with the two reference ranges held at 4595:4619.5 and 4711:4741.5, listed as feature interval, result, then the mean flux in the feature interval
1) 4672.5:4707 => 1.39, 4.53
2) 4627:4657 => 0.90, 4.53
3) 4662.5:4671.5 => 0.45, 4.46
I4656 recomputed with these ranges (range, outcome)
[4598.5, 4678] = 4.61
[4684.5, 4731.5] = 4.6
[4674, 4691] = 4.58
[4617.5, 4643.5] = 4.49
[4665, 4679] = 4.51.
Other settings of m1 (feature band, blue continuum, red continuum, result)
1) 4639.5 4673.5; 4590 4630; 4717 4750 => 0.7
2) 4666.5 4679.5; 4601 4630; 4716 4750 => 0.7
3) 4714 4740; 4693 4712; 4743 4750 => 0.5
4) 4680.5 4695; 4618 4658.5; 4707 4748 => 0.4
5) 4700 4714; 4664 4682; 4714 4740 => 1.1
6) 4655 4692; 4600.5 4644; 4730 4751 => 1.1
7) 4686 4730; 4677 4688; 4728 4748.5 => 1.0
